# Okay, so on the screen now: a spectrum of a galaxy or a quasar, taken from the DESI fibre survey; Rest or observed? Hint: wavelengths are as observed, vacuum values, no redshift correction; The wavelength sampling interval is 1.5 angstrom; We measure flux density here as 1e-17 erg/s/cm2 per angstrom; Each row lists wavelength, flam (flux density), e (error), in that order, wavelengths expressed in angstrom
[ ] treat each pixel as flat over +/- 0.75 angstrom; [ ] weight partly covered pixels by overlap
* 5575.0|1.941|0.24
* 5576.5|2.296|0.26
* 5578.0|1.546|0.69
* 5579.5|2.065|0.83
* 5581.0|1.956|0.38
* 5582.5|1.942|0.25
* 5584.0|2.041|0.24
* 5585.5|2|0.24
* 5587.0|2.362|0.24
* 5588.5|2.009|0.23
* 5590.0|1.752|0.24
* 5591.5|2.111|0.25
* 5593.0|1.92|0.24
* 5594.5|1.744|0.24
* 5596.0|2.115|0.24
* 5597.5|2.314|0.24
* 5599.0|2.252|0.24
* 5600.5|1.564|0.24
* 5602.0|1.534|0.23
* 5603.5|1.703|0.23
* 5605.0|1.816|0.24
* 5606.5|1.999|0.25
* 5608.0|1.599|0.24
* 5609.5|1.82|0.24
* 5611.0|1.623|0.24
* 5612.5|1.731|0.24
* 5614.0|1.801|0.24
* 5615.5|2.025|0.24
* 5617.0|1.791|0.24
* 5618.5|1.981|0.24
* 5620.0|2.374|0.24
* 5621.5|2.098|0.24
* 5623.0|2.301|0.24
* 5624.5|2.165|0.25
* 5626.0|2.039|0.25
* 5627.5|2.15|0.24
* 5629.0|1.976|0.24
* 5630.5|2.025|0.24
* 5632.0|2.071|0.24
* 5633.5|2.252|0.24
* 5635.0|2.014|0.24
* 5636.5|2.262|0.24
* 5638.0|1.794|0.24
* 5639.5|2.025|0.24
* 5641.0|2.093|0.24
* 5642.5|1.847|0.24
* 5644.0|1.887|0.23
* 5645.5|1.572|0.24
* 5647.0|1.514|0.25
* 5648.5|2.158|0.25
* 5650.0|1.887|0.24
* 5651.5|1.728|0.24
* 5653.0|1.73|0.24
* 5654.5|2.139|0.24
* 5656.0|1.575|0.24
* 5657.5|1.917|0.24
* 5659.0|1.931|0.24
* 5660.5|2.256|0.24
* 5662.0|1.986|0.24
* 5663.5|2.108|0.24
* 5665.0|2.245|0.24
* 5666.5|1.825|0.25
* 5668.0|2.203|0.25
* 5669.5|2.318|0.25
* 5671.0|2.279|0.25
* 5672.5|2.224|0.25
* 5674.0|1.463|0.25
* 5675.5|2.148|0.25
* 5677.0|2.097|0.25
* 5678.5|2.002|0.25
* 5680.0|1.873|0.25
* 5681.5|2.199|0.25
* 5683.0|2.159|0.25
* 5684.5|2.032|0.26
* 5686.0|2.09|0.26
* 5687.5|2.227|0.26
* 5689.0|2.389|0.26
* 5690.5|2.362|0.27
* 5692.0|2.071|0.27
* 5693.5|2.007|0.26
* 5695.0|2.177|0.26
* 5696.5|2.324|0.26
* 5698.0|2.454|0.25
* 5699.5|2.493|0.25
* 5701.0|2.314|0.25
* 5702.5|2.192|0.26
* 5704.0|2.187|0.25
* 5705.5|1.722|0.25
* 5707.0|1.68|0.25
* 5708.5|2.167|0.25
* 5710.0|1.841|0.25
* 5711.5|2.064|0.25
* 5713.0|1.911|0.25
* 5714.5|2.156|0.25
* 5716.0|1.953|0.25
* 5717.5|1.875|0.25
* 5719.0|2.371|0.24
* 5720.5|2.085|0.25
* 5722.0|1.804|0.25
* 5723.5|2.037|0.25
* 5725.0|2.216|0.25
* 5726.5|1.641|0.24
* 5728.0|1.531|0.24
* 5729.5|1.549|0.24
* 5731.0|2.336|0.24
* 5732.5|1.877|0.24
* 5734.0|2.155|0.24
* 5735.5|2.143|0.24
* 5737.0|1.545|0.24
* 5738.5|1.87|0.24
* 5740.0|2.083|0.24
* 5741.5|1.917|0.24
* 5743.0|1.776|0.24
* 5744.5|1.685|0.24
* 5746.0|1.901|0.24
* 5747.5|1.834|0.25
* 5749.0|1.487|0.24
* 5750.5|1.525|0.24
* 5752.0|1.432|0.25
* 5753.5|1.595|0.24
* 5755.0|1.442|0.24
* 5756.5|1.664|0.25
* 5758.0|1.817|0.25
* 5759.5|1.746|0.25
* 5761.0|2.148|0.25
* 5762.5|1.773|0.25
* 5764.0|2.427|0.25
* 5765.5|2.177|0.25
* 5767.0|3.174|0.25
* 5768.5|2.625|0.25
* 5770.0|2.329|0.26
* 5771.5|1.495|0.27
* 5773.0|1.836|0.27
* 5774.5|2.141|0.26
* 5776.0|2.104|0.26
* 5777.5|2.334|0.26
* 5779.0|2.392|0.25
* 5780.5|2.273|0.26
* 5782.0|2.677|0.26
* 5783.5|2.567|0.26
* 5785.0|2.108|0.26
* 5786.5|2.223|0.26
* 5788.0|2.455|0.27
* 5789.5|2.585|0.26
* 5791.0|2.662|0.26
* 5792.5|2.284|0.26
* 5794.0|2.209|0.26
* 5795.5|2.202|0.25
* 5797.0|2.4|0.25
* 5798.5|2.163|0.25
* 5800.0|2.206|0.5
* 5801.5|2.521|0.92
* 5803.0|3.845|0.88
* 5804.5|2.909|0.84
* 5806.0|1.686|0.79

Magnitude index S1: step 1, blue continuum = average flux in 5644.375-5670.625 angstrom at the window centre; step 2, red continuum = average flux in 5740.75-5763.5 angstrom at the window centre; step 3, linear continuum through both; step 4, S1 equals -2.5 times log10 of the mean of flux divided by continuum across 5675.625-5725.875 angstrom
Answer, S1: -0.14 mag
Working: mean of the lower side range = 1.95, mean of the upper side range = 1.72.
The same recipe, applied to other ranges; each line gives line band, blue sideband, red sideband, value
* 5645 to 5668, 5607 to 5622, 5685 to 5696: 0.07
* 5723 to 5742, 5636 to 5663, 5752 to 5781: 0.06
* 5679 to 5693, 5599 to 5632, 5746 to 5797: -0.07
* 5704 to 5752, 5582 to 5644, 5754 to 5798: 0.13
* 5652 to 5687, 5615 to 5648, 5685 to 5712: 0.03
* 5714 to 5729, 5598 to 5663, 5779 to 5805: 0.15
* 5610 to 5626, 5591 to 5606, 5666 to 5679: -0.02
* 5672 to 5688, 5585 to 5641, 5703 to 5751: -0.06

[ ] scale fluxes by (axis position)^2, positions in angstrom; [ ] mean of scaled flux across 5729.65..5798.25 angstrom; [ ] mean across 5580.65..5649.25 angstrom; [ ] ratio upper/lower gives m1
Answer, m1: 1.1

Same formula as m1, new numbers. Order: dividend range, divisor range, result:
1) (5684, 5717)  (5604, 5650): 1.11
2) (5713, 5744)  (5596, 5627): 1.05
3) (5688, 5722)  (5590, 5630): 1.13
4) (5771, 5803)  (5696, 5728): 1.16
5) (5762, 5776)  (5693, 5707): 1.04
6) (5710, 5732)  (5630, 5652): 1.04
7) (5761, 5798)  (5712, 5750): 1.23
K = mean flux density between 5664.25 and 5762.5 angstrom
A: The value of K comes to 1.98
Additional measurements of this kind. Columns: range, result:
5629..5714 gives 2.04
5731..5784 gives 2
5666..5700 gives 2.15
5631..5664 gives 1.94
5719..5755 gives 1.83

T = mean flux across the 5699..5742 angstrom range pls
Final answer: 1.99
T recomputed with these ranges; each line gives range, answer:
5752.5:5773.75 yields 2.01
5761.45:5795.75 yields 2.31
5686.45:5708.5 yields 2.18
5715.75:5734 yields 1.95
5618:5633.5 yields 2.13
